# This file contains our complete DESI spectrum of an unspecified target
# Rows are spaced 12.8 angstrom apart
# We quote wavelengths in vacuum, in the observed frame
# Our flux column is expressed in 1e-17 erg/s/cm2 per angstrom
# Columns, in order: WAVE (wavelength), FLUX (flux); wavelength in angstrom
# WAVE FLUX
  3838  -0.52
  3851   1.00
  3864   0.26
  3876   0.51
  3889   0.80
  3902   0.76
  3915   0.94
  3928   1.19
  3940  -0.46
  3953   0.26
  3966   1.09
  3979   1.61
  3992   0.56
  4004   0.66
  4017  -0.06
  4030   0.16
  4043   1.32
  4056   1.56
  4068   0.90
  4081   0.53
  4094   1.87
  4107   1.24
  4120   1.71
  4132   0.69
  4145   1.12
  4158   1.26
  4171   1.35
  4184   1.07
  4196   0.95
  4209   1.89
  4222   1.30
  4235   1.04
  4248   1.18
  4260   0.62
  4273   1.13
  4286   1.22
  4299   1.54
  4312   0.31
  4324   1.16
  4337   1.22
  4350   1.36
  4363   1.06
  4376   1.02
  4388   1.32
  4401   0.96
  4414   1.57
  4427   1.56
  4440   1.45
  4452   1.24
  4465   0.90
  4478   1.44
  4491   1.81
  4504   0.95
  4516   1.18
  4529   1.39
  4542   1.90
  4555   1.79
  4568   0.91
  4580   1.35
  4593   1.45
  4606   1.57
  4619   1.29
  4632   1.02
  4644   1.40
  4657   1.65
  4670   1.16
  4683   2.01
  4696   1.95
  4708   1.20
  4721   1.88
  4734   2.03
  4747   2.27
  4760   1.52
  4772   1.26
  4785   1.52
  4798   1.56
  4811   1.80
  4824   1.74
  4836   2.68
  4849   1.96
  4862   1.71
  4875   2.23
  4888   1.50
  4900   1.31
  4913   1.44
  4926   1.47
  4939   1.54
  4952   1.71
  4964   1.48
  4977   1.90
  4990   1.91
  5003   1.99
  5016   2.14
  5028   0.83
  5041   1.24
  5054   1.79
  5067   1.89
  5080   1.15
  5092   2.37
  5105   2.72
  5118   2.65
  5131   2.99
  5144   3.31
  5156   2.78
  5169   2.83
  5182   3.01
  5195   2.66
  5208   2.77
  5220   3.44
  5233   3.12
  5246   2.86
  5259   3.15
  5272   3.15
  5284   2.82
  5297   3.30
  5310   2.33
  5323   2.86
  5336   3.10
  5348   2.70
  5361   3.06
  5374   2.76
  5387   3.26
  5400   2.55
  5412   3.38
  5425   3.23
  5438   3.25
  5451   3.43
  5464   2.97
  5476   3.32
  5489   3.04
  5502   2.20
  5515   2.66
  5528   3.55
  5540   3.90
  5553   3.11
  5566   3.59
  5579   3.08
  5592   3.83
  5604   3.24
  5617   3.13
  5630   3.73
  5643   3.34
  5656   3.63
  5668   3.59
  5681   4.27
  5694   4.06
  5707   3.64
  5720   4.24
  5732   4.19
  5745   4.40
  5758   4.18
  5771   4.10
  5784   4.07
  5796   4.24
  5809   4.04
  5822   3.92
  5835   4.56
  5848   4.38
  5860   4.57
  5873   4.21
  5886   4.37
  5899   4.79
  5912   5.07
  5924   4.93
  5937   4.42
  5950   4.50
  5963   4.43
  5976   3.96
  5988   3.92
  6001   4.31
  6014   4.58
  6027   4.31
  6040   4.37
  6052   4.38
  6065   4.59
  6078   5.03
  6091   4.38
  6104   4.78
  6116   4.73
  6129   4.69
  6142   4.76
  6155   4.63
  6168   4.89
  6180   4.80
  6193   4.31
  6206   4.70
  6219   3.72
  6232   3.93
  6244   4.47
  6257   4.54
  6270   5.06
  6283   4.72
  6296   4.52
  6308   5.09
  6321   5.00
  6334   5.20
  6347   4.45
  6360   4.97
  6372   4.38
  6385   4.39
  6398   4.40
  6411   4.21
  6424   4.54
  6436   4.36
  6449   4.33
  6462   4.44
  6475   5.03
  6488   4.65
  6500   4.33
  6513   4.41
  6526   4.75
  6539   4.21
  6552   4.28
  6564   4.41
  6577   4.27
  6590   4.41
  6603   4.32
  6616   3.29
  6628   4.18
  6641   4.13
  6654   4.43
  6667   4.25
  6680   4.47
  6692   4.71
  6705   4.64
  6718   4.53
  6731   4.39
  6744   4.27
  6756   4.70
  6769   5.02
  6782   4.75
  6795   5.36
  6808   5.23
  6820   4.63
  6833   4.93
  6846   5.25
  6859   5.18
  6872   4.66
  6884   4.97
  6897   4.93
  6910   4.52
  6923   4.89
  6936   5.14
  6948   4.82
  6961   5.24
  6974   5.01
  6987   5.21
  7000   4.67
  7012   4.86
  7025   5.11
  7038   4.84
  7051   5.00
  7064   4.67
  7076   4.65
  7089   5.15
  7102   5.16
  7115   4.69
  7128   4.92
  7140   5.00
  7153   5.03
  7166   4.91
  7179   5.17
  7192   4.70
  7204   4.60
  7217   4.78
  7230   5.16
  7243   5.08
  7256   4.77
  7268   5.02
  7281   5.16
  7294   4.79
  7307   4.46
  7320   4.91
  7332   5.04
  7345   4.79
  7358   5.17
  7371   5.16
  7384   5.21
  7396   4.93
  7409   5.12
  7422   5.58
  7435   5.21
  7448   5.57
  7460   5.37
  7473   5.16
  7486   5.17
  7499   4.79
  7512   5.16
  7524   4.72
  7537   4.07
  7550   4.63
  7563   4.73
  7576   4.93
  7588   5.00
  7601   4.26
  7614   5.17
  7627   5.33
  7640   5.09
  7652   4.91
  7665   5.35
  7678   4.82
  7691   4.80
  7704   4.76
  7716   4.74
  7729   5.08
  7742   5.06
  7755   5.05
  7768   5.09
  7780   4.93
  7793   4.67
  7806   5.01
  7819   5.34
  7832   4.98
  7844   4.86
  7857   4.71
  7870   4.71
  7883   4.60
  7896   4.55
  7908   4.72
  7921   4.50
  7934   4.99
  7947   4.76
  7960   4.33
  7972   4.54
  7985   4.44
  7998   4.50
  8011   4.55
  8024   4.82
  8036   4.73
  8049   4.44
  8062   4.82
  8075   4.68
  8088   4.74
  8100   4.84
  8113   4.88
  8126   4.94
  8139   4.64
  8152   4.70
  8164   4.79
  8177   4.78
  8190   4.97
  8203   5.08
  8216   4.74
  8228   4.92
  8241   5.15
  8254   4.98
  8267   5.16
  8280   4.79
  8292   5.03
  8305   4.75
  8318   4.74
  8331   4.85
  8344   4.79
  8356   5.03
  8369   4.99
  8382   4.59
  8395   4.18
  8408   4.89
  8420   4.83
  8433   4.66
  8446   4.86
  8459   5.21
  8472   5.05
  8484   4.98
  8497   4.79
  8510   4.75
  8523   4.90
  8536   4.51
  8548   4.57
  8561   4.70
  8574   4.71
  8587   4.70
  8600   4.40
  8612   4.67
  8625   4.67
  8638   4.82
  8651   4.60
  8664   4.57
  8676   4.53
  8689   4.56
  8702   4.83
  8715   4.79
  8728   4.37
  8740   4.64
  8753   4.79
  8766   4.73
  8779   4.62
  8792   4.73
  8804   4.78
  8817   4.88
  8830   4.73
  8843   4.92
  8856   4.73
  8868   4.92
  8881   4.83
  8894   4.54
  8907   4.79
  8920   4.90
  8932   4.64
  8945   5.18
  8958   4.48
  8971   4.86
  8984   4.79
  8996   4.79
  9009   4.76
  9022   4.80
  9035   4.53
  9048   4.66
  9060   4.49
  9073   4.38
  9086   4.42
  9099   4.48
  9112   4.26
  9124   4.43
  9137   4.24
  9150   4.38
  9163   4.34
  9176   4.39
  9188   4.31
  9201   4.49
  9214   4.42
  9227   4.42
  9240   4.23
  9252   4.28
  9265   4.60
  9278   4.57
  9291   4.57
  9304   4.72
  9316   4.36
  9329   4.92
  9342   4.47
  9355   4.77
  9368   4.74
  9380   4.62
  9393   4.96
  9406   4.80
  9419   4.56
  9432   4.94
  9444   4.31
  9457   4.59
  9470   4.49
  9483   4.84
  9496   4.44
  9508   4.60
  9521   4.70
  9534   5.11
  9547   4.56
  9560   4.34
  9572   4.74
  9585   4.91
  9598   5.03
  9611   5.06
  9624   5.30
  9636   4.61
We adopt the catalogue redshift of 0.279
